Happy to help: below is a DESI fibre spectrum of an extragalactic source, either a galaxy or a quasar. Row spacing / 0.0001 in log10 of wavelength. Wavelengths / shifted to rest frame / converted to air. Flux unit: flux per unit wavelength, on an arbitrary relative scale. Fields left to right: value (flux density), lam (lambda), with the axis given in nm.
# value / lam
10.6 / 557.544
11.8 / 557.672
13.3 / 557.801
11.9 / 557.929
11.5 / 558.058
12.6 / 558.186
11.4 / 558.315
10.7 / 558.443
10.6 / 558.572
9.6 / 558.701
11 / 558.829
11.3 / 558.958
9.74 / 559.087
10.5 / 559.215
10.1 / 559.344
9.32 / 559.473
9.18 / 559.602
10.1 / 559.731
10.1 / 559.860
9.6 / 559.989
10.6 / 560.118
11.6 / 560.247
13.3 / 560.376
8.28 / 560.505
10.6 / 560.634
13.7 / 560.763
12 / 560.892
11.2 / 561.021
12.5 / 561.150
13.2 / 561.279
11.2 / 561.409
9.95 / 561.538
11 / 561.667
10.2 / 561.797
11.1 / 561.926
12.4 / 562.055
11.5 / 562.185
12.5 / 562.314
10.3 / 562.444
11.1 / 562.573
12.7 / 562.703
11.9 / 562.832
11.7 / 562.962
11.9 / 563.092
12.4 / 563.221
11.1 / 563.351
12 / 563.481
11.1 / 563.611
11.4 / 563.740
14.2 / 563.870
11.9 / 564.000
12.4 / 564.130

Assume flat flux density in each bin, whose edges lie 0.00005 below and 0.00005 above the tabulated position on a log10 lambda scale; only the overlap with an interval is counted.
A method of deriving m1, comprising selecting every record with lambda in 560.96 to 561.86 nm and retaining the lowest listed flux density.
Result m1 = 9.95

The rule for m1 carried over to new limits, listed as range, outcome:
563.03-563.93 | 11.1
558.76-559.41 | 9.74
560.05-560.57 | 8.28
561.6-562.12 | 10.2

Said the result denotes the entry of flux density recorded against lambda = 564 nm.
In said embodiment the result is 11.9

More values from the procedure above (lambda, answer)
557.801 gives 13.3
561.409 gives 11.2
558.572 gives 10.6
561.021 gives 11.2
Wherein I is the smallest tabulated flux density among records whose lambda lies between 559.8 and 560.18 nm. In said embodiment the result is 9.6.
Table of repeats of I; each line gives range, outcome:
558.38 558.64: 10.6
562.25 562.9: 10.3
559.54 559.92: 9.18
